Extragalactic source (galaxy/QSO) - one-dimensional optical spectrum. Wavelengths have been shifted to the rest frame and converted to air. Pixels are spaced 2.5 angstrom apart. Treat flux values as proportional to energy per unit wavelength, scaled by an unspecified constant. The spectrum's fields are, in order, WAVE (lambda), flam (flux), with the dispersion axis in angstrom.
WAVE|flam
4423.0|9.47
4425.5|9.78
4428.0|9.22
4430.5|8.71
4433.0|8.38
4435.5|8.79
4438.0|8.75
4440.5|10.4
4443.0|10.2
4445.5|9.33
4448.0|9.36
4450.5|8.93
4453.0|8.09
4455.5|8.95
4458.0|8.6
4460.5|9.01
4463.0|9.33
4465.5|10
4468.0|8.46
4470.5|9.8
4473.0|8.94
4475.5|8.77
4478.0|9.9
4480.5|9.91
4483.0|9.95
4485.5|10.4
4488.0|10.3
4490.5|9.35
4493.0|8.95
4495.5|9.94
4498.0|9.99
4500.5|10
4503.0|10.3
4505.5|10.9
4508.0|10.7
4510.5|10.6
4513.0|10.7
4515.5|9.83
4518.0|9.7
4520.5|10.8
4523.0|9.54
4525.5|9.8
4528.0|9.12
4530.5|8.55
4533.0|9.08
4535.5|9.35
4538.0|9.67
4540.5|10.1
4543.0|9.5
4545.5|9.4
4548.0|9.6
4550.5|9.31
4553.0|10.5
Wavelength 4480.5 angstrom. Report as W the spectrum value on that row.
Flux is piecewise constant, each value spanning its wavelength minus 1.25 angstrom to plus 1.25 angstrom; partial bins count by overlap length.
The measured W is 9.91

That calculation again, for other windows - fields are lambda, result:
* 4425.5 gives 9.78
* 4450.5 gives 8.93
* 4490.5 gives 9.35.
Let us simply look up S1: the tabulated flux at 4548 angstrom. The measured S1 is 9.6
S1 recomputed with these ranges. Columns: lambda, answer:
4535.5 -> 9.35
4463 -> 9.33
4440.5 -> 10.4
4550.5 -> 9.31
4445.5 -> 9.33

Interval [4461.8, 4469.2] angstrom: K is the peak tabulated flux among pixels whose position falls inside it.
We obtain 10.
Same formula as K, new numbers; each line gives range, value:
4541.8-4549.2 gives 9.6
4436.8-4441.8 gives 10.4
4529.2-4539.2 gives 9.67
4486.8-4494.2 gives 10.3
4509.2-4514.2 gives 10.7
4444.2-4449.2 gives 9.36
